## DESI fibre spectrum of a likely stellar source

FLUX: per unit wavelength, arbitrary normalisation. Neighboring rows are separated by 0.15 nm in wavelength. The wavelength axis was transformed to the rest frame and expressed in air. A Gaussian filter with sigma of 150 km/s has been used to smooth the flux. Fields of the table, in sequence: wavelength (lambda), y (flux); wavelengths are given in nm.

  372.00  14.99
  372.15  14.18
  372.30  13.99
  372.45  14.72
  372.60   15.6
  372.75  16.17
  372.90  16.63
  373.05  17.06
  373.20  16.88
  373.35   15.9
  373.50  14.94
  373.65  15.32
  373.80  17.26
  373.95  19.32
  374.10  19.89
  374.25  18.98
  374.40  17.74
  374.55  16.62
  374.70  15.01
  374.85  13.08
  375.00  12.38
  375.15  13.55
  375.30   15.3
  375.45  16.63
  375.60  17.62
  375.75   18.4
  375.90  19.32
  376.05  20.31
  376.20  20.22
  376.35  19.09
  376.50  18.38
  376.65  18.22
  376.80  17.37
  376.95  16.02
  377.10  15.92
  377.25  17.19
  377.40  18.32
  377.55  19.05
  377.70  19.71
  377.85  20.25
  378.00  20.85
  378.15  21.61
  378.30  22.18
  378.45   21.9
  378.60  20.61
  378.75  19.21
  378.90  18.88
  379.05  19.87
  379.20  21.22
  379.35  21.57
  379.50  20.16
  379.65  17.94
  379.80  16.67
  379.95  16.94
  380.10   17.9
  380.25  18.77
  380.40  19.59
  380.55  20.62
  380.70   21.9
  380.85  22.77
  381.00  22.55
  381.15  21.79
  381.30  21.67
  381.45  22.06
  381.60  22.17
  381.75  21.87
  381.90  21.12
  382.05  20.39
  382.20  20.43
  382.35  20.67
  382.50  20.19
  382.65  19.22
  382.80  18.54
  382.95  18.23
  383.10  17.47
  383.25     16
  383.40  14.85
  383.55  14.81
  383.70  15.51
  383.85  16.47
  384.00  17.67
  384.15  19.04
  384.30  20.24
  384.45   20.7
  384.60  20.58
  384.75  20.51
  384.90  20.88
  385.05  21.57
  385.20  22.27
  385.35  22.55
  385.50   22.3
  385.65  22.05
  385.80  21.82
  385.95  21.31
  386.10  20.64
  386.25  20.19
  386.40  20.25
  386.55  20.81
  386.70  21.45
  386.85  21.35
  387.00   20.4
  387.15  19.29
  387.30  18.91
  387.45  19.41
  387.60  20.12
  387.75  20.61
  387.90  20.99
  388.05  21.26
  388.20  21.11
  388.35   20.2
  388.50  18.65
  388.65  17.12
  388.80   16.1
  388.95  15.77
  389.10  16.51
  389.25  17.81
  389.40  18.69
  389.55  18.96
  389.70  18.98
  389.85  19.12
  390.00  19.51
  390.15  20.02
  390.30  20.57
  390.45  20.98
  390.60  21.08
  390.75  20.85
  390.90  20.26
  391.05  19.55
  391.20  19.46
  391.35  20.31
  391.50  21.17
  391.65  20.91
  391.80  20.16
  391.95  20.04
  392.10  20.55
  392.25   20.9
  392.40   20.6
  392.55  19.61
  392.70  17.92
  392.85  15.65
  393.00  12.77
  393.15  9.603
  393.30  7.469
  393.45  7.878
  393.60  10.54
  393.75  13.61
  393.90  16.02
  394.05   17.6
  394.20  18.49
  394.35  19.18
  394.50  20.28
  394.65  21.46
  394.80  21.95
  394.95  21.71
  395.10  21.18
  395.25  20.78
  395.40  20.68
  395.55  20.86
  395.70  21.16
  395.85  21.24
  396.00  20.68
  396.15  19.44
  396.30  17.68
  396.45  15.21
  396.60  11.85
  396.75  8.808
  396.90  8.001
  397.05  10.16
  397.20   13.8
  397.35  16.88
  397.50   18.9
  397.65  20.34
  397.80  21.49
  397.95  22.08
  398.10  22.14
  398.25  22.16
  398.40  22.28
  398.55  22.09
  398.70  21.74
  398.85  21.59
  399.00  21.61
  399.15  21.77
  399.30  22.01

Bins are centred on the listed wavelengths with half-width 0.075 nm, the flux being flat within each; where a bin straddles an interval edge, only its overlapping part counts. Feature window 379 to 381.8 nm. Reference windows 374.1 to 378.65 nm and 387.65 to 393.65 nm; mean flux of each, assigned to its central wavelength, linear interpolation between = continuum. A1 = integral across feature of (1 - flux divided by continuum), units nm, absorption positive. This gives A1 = -0.35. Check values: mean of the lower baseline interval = 18.1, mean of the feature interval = 20.4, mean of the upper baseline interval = 18.3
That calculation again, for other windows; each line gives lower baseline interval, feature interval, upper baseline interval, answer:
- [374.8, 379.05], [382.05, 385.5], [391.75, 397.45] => -0.26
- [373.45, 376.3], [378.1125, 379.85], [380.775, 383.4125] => -0.13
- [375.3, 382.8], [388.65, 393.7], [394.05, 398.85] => 0.34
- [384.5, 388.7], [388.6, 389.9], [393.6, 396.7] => 0.16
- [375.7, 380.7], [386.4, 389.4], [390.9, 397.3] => -0.21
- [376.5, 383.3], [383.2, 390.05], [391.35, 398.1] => -0.28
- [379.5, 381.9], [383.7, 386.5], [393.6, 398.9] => -0.09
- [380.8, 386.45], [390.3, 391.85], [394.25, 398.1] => -0.12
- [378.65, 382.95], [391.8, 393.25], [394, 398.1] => 0.10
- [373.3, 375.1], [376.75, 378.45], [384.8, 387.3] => -0.13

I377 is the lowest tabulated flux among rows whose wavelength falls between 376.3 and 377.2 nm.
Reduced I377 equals 15.92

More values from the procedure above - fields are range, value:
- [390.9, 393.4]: 7.469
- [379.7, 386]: 14.81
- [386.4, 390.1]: 15.77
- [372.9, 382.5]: 12.38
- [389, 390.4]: 16.51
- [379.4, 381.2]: 16.67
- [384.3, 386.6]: 20.19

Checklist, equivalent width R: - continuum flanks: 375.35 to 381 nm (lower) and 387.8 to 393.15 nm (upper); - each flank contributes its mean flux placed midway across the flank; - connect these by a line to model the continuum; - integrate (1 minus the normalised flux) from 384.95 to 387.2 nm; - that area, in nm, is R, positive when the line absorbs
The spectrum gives -0.239 nm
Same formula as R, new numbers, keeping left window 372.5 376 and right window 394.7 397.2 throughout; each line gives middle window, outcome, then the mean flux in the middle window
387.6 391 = -0.42 nm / 19.3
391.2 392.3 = -0.20 nm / 20.5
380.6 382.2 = -0.47 nm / 21.7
